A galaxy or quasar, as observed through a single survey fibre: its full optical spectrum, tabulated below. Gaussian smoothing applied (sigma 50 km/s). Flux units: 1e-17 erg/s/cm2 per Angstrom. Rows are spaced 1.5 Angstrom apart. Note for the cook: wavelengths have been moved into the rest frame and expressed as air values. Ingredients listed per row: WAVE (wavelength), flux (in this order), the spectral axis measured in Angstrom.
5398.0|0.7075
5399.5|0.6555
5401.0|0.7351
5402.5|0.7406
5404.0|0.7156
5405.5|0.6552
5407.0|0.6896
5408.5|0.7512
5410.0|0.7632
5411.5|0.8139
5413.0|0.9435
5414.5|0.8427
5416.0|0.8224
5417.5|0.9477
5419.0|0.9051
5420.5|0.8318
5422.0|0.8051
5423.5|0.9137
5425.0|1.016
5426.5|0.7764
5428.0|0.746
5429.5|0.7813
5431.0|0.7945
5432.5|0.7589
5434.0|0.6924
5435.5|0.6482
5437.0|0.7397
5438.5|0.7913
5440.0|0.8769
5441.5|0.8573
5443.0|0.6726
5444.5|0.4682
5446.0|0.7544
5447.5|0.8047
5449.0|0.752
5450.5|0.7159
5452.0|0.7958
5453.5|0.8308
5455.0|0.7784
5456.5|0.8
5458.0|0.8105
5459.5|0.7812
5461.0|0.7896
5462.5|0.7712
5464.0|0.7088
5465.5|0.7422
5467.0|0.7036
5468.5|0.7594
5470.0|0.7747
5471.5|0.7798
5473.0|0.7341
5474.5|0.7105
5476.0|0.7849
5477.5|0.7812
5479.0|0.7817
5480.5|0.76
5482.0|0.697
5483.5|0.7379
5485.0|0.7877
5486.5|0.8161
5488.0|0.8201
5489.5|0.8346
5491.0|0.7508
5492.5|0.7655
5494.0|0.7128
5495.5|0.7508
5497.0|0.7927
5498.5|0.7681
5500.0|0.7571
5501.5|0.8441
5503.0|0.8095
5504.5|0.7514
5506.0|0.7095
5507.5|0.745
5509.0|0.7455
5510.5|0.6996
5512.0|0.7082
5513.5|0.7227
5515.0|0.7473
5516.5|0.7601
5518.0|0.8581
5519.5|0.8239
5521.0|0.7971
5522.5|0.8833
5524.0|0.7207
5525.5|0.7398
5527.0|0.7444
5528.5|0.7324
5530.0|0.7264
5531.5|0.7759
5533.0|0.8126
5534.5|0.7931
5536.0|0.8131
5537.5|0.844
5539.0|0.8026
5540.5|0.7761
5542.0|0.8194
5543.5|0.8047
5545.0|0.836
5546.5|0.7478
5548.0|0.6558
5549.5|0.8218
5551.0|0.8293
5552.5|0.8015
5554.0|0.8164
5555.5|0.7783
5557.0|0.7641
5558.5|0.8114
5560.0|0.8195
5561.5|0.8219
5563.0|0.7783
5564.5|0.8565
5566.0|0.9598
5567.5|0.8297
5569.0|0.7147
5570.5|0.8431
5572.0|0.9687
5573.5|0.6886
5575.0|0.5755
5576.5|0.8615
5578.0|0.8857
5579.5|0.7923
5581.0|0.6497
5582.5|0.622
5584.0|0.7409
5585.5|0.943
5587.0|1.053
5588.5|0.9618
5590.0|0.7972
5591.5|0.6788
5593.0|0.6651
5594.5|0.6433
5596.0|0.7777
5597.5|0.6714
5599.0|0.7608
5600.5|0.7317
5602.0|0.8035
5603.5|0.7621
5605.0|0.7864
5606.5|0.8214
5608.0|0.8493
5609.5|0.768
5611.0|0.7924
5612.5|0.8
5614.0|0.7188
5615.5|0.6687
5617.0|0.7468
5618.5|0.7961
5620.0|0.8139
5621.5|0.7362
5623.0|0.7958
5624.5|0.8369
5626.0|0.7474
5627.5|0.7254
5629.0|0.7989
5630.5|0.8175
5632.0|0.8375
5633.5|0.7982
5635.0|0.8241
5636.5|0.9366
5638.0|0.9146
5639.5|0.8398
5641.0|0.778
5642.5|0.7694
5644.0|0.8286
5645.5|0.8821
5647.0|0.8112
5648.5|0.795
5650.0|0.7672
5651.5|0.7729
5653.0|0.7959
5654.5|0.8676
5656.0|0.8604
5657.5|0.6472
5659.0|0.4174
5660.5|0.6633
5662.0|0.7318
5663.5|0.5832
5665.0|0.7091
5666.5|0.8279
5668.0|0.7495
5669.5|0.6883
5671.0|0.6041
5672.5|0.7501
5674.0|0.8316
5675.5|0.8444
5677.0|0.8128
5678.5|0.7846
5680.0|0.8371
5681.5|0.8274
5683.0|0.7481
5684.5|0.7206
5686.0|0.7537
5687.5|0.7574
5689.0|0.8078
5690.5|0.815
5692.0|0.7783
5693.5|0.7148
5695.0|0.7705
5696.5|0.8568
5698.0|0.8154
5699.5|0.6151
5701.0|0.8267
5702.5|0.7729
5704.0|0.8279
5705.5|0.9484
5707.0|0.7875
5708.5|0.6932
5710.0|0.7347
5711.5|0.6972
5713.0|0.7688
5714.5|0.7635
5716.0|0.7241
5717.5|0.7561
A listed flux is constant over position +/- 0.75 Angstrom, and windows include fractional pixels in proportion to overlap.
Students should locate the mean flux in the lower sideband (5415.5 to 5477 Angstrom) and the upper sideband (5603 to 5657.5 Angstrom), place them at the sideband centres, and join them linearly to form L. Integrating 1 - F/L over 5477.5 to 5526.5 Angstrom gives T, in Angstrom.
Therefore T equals 1.0 Angstrom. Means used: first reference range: 0.779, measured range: 0.769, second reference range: 0.8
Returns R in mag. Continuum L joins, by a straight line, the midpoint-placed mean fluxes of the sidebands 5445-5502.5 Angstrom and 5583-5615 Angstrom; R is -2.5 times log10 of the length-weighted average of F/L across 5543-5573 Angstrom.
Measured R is -0.044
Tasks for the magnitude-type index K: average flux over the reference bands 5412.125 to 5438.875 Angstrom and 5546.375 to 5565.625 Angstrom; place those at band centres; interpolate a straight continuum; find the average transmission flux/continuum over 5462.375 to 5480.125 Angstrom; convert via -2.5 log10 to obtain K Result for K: 0.083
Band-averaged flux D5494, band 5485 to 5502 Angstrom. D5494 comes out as 0.782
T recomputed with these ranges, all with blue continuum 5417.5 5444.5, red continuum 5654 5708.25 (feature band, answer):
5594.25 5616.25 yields 0.29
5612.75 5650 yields -1.66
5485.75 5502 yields 0.08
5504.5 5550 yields 0.56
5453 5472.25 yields 0.48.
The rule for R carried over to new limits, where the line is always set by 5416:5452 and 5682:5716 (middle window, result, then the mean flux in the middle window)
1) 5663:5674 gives 0.087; 0.713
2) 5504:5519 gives 0.050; 0.746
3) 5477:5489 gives 0.013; 0.774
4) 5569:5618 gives 0.002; 0.775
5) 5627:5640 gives -0.081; 0.834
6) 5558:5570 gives -0.063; 0.825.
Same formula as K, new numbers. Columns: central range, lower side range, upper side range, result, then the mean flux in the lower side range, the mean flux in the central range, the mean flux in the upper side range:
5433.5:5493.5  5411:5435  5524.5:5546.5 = 0.08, 0.835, 0.759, 0.785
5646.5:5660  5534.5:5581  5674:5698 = 0.07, 0.801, 0.746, 0.791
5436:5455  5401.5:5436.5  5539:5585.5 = 0.06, 0.797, 0.754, 0.792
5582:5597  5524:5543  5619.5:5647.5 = 0.01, 0.78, 0.789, 0.815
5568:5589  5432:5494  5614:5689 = -0.05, 0.758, 0.806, 0.772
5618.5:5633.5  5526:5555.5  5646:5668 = -0.06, 0.786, 0.791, 0.734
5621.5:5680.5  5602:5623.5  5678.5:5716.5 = 0.00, 0.776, 0.776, 0.775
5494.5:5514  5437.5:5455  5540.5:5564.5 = 0.03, 0.757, 0.754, 0.795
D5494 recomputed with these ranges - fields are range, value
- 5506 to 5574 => 0.789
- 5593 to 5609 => 0.756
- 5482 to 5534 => 0.768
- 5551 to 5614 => 0.791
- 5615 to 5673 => 0.768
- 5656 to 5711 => 0.753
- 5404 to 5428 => 0.826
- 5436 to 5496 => 0.762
